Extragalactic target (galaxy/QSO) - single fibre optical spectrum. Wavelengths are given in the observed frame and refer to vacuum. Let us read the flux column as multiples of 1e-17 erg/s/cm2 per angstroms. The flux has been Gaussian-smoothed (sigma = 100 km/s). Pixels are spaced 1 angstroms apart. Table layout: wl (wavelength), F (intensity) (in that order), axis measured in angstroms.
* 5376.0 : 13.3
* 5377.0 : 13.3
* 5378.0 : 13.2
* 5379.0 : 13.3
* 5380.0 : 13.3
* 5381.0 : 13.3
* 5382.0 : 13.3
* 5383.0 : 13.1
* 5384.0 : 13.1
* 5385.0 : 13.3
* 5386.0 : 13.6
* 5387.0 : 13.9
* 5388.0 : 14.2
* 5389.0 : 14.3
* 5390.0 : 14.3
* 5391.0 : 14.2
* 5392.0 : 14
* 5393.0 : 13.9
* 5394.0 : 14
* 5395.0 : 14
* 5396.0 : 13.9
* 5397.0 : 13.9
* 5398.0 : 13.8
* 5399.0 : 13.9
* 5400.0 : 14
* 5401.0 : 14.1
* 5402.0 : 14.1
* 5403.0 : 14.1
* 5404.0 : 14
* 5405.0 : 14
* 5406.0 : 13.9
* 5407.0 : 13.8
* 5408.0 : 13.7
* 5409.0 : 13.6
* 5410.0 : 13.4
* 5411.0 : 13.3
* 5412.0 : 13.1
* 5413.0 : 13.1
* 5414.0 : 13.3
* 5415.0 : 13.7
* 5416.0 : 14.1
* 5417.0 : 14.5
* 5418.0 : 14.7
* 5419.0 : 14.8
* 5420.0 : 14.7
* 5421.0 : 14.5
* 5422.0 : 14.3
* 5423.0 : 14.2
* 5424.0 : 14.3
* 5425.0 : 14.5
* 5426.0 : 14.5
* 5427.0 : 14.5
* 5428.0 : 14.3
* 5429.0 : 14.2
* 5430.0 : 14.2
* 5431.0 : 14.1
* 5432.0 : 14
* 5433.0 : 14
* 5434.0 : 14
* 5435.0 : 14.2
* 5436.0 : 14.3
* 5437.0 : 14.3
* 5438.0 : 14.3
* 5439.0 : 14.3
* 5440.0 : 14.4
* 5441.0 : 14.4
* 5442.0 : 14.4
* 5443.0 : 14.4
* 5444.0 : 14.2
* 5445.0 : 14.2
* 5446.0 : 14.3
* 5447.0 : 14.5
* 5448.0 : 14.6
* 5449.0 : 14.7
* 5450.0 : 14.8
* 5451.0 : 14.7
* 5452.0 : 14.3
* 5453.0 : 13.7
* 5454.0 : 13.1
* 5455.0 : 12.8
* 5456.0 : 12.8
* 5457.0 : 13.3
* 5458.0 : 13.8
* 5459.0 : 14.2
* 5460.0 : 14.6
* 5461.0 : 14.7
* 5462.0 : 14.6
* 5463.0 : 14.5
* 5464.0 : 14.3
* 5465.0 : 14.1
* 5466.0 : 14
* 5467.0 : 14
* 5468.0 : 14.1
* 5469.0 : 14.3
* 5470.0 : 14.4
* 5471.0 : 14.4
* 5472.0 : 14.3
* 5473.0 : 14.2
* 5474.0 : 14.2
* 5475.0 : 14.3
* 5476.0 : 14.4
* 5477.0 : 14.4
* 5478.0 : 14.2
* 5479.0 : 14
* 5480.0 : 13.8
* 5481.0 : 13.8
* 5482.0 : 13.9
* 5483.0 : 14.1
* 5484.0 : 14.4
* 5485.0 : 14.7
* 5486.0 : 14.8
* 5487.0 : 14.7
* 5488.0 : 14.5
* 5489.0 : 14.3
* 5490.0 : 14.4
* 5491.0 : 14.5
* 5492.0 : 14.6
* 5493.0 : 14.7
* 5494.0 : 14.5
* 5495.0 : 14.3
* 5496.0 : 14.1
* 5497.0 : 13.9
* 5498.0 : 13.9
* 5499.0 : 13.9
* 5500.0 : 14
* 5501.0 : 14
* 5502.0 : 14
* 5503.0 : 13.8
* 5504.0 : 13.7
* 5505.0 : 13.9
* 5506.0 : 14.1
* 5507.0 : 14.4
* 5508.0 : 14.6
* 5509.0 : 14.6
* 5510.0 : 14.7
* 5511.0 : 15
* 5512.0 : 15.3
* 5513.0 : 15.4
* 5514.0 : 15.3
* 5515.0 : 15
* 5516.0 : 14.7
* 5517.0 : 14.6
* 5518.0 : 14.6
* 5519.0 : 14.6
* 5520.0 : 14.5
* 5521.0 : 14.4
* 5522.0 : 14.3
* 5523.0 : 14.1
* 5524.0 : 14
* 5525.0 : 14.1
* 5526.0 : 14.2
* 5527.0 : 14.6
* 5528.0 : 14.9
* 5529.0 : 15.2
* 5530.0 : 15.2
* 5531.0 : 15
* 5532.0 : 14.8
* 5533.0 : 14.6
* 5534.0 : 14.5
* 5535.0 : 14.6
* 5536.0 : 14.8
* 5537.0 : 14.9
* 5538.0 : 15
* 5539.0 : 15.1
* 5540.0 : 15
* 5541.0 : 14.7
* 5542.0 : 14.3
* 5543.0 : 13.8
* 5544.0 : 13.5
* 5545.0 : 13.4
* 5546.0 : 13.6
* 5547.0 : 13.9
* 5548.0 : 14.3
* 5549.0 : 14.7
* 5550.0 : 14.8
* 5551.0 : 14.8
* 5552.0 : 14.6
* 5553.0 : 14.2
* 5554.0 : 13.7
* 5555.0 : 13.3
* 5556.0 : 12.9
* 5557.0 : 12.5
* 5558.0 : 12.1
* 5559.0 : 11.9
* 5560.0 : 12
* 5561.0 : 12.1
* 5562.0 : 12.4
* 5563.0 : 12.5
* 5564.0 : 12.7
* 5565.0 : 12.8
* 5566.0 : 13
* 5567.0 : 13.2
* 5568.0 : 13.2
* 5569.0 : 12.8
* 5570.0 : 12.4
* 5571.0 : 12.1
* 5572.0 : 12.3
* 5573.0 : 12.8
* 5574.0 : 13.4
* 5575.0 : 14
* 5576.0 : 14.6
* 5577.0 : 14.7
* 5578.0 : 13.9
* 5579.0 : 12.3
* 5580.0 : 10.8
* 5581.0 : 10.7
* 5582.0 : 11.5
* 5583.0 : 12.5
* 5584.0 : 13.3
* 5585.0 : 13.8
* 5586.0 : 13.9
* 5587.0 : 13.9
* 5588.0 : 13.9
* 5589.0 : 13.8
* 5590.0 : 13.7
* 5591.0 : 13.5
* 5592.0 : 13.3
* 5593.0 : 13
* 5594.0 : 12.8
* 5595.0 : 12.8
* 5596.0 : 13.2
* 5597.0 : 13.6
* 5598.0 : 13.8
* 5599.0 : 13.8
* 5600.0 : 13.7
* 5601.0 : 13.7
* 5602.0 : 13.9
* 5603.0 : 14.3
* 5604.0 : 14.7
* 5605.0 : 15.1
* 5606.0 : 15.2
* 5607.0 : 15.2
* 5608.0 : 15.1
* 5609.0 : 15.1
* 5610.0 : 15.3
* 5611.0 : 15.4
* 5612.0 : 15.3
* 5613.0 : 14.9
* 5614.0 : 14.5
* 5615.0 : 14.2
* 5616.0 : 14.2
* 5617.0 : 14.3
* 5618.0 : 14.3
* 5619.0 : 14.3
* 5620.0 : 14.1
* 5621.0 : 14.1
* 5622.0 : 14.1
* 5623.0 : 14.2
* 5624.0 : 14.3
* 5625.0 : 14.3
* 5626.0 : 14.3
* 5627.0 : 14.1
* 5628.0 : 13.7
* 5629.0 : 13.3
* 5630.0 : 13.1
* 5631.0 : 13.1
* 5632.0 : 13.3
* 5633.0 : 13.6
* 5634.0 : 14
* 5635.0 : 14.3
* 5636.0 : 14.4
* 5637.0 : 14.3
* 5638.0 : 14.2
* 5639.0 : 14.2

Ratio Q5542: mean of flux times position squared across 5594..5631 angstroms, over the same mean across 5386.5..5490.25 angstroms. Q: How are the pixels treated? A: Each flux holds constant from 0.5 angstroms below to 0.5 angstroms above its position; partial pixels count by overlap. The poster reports 1.1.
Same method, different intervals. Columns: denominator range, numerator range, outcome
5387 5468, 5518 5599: 1.01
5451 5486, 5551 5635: 1.01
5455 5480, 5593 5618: 1.06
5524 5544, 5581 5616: 0.97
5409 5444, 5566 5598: 0.98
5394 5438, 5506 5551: 1.08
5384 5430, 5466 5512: 1.05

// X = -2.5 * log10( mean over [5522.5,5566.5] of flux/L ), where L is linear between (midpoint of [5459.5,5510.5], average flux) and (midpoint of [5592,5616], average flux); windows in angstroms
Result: 0.03 mag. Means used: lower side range 14.3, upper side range 14.3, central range 13.9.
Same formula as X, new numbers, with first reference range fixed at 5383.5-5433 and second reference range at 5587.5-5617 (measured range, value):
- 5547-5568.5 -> 0.07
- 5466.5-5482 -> -0.01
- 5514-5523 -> -0.04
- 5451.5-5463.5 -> 0.01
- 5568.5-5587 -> 0.10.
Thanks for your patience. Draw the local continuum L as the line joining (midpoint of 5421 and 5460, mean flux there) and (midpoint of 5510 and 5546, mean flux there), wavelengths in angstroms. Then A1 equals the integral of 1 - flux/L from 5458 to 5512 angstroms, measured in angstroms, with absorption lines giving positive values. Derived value 0.4 angstroms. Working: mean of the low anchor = 14.2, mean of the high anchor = 14.6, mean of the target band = 14.3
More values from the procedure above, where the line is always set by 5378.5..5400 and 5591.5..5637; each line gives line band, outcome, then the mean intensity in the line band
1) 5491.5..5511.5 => -0.4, 14.2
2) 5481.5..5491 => -0.4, 14.4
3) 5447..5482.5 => -0.7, 14.1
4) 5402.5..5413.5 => 0.1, 13.6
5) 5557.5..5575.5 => 1.8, 12.6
